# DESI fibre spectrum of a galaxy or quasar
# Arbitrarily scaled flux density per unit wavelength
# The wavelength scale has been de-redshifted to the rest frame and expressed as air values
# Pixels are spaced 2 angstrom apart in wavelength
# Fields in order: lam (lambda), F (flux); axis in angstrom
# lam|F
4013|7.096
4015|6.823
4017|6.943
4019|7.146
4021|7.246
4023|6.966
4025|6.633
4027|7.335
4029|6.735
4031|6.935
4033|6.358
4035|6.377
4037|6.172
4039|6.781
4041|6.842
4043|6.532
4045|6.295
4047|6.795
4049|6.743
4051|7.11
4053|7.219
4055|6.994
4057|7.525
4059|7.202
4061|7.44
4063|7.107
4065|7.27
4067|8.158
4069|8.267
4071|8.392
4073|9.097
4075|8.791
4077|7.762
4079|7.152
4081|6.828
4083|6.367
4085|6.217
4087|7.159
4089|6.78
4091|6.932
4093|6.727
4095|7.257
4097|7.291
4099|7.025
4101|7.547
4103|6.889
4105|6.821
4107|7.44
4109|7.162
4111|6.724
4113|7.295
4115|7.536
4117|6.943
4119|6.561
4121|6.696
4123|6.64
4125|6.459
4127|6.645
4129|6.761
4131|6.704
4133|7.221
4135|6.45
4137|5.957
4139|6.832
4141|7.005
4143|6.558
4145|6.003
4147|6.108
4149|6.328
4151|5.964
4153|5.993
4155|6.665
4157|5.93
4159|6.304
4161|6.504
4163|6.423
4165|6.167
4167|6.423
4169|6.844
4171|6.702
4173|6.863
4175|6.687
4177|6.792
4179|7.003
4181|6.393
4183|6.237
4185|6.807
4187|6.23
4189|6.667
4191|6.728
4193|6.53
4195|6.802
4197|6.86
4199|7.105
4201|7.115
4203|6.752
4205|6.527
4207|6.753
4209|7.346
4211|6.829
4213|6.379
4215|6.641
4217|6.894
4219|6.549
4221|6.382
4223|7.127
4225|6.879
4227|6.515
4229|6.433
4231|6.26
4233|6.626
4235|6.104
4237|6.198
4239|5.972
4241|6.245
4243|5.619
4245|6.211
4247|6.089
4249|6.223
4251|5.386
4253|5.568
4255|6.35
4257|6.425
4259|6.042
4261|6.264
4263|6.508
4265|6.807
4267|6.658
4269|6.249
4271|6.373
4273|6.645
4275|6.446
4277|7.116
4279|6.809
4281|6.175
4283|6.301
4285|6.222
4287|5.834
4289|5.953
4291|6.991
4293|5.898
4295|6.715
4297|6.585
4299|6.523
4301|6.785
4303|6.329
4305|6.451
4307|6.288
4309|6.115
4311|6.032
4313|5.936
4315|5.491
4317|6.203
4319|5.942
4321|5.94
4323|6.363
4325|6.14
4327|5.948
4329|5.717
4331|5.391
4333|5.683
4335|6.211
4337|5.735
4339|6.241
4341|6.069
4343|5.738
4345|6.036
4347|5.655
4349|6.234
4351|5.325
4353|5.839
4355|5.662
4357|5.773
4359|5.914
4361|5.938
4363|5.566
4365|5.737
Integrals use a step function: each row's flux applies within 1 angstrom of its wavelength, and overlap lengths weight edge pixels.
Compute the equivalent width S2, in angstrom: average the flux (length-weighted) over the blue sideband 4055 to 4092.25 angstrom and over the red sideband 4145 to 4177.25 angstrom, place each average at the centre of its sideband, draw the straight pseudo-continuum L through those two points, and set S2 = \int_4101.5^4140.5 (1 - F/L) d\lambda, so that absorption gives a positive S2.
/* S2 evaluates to 0.24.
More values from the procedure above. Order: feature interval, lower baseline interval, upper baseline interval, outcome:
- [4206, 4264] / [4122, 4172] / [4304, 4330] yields -1.2 angstrom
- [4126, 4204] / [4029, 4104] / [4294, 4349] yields 1.9 angstrom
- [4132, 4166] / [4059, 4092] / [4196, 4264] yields 3.0 angstrom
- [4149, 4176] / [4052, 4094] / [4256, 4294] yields 2.1 angstrom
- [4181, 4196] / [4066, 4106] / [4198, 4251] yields 0.4 angstrom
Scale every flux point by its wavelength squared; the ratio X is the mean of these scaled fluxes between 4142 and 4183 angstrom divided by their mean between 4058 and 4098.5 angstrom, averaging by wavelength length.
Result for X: 0.9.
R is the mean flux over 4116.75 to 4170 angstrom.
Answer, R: 6.48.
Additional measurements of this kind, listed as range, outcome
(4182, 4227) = 6.73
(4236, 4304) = 6.31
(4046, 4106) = 7.3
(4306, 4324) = 6.03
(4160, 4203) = 6.66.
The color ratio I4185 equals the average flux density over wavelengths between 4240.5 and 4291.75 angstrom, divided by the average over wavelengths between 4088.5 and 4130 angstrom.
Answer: 0.90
